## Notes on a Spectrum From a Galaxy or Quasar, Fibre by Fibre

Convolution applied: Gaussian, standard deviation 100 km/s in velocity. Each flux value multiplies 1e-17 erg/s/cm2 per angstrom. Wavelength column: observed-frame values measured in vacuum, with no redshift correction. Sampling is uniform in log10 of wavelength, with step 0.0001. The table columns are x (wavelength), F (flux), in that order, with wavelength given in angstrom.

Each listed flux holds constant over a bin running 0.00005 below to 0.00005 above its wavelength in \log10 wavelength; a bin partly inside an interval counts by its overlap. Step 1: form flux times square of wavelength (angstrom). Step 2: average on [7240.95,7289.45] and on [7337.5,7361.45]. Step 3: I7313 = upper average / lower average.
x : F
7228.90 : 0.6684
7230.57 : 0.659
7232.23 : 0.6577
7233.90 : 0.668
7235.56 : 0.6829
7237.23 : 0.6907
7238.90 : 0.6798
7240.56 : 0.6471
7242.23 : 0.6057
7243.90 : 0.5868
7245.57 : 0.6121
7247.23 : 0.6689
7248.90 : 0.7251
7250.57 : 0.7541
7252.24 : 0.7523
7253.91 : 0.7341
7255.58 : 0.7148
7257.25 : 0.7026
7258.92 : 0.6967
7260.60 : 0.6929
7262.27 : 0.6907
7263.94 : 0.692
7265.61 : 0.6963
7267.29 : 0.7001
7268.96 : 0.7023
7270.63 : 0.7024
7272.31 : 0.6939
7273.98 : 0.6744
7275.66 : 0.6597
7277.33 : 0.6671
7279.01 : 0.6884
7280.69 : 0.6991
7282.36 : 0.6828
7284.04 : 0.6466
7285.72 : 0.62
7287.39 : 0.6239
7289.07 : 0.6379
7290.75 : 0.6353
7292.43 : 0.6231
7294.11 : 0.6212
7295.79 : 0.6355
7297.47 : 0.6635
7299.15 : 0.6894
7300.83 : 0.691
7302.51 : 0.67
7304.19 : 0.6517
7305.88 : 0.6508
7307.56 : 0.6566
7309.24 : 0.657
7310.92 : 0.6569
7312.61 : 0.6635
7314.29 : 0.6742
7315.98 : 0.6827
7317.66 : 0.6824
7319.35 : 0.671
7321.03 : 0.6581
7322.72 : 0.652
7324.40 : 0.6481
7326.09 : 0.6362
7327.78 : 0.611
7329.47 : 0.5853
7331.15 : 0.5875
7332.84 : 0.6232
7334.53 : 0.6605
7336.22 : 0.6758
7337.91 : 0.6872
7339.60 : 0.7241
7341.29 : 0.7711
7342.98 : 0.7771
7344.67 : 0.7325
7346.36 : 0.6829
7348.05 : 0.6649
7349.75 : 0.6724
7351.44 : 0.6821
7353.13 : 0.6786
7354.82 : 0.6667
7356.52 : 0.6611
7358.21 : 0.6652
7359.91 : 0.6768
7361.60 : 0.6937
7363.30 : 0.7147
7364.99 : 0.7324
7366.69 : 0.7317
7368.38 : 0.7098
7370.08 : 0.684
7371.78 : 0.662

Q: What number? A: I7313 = 1.05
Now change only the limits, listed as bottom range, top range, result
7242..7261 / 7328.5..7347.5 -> 1.01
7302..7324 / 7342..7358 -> 1.05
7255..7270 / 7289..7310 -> 0.94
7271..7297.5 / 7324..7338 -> 0.98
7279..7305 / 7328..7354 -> 1.05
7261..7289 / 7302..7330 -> 0.98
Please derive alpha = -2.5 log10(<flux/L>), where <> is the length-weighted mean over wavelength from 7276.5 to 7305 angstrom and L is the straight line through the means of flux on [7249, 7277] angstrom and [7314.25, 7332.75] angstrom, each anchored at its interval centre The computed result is 0.03 mag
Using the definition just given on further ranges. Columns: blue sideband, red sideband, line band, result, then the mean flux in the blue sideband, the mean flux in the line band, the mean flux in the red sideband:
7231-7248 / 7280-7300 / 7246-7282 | -0.081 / 0.65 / 0.699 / 0.648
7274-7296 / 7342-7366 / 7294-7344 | 0.011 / 0.65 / 0.665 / 0.694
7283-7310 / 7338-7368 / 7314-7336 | 0.051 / 0.649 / 0.644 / 0.702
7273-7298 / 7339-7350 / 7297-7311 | 0.012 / 0.652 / 0.666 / 0.72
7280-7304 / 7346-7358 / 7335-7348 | -0.075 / 0.653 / 0.716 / 0.672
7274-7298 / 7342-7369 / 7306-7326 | 0.013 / 0.651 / 0.663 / 0.697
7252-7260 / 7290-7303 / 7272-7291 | 0.026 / 0.716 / 0.661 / 0.653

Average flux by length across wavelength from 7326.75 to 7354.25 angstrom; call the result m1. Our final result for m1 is 0.676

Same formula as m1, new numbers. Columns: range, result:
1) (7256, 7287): 0.683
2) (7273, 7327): 0.658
